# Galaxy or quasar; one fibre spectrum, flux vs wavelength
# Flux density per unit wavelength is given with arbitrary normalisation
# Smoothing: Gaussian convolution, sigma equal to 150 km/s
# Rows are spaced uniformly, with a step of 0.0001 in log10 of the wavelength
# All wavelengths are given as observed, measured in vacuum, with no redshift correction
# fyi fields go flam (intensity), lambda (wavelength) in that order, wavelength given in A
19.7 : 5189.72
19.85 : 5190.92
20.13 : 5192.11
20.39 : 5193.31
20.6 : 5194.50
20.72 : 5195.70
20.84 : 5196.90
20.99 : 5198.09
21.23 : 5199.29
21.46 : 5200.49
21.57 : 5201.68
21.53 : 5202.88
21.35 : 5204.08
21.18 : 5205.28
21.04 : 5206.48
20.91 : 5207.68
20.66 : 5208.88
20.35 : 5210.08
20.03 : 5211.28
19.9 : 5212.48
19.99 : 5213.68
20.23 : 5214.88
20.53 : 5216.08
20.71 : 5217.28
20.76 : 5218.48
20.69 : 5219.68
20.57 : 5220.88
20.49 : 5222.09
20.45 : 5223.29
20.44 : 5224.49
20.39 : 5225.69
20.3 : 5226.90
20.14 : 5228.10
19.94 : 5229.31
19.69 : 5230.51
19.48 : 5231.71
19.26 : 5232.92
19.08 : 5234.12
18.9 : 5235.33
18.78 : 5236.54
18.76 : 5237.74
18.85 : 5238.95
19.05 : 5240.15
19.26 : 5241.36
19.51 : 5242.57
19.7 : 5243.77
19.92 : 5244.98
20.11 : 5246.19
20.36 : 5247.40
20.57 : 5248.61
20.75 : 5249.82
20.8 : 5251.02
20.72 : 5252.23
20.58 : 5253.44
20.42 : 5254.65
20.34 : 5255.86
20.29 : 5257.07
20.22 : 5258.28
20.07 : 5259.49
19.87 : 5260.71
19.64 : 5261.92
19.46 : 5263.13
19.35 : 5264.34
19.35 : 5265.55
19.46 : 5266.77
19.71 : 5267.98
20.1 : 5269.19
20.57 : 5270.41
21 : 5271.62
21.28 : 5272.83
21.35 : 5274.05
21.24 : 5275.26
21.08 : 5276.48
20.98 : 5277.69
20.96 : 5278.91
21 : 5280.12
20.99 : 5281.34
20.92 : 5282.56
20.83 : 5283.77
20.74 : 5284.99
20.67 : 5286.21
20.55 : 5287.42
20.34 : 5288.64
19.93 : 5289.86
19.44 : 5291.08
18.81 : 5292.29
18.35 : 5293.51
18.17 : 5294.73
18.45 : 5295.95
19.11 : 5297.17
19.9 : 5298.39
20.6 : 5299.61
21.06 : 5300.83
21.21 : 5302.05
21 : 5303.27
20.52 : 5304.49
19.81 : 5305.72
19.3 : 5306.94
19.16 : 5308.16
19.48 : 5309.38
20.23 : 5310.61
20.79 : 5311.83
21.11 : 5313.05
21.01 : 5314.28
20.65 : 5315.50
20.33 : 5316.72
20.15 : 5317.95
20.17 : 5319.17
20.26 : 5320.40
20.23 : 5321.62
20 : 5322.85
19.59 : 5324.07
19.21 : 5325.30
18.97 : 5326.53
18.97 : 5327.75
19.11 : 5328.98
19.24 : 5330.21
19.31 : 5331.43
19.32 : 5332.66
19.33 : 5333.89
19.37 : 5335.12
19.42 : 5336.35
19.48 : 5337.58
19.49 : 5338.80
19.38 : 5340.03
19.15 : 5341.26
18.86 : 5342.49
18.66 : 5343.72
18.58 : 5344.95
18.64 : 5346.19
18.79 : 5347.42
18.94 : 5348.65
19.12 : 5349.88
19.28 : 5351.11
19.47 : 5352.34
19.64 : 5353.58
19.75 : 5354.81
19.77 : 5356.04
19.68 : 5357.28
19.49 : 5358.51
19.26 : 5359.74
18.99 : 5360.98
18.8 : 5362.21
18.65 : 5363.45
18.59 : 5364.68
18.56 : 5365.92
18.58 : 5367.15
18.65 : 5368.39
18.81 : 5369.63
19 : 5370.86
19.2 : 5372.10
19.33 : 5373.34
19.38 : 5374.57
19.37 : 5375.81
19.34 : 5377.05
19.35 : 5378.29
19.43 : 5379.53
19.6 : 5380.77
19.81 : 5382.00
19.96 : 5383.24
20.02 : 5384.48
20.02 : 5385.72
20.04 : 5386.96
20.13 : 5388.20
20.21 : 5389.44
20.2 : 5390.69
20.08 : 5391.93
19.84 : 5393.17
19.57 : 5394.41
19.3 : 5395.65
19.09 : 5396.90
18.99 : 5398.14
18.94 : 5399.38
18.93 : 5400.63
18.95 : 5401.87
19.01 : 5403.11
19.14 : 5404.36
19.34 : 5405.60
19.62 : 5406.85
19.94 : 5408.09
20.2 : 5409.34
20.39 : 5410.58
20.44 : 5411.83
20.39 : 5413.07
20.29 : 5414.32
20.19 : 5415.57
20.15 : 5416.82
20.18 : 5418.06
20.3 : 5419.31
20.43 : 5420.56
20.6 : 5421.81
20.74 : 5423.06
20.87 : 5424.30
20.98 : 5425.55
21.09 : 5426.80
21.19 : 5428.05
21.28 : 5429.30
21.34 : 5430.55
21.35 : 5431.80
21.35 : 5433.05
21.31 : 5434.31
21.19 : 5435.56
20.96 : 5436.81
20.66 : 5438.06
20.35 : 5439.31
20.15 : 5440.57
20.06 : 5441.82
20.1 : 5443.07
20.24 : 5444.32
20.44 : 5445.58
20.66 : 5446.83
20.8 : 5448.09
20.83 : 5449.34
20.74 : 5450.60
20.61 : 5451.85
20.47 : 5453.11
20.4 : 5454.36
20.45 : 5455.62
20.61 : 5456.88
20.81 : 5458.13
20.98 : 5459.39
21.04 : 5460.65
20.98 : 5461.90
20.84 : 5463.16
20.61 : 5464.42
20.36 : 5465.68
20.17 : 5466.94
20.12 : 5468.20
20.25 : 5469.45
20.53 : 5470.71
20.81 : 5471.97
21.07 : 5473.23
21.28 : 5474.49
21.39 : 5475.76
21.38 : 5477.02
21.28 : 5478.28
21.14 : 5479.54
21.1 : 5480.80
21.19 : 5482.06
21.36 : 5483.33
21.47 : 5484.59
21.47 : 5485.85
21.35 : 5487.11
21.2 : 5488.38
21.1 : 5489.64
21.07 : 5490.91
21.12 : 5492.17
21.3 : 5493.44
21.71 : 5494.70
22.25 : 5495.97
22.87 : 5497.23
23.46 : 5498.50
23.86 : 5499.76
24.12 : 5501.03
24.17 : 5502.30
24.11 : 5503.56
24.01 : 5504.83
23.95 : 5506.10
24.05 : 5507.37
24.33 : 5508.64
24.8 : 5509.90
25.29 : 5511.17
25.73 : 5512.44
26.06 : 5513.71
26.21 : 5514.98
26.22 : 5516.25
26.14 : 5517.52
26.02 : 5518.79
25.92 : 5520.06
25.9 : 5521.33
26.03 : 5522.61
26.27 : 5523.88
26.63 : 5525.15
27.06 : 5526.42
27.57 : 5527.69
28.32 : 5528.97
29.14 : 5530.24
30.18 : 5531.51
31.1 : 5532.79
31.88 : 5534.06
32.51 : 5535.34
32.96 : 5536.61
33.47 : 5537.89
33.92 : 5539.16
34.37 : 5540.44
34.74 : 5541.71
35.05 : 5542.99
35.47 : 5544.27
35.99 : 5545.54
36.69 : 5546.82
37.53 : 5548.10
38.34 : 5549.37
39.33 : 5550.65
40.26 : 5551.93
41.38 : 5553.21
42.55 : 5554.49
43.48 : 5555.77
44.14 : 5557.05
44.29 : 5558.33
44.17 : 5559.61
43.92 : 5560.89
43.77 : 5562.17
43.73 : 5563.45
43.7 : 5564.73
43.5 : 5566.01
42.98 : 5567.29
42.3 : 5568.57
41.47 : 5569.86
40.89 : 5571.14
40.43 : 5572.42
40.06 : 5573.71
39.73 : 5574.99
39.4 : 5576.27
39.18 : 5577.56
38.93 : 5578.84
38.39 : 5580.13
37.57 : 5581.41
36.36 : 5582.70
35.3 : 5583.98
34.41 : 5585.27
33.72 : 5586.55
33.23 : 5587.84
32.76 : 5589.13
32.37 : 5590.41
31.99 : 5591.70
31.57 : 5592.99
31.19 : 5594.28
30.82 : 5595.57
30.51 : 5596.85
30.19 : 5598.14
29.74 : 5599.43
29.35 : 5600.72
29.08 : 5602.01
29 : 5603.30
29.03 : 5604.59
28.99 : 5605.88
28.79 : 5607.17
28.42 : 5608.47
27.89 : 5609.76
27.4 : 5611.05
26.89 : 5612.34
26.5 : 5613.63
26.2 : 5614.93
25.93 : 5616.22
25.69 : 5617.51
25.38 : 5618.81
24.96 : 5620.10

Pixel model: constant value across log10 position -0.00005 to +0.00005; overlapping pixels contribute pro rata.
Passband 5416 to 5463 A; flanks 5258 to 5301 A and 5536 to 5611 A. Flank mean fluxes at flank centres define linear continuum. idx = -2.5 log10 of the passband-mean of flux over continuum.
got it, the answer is 0.363 mag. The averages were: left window 20.1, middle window 20.7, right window 36.3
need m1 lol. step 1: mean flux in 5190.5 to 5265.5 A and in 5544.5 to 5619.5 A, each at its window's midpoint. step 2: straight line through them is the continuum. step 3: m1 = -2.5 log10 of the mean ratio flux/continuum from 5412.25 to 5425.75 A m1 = 0.36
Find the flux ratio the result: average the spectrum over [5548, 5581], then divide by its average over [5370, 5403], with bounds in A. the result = 2.1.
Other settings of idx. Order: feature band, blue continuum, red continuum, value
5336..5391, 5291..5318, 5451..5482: 0.052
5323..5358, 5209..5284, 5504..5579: 0.269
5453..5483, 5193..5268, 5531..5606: 0.456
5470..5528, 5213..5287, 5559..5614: 0.316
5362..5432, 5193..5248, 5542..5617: 0.372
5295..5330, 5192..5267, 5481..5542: 0.096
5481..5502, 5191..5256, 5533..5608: 0.437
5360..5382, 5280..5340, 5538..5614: 0.232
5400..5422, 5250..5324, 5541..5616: 0.327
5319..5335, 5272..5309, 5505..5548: 0.113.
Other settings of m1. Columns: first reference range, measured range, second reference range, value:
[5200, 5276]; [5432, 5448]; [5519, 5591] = 0.42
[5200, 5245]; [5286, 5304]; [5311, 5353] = 0.00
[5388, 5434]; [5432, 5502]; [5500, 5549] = 0.16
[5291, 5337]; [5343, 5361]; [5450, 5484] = 0.05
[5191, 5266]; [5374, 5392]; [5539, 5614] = 0.35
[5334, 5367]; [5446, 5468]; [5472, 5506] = 0.04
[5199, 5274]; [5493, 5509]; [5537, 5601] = 0.41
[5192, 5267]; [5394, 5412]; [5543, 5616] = 0.40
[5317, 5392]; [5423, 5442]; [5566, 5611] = 0.16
